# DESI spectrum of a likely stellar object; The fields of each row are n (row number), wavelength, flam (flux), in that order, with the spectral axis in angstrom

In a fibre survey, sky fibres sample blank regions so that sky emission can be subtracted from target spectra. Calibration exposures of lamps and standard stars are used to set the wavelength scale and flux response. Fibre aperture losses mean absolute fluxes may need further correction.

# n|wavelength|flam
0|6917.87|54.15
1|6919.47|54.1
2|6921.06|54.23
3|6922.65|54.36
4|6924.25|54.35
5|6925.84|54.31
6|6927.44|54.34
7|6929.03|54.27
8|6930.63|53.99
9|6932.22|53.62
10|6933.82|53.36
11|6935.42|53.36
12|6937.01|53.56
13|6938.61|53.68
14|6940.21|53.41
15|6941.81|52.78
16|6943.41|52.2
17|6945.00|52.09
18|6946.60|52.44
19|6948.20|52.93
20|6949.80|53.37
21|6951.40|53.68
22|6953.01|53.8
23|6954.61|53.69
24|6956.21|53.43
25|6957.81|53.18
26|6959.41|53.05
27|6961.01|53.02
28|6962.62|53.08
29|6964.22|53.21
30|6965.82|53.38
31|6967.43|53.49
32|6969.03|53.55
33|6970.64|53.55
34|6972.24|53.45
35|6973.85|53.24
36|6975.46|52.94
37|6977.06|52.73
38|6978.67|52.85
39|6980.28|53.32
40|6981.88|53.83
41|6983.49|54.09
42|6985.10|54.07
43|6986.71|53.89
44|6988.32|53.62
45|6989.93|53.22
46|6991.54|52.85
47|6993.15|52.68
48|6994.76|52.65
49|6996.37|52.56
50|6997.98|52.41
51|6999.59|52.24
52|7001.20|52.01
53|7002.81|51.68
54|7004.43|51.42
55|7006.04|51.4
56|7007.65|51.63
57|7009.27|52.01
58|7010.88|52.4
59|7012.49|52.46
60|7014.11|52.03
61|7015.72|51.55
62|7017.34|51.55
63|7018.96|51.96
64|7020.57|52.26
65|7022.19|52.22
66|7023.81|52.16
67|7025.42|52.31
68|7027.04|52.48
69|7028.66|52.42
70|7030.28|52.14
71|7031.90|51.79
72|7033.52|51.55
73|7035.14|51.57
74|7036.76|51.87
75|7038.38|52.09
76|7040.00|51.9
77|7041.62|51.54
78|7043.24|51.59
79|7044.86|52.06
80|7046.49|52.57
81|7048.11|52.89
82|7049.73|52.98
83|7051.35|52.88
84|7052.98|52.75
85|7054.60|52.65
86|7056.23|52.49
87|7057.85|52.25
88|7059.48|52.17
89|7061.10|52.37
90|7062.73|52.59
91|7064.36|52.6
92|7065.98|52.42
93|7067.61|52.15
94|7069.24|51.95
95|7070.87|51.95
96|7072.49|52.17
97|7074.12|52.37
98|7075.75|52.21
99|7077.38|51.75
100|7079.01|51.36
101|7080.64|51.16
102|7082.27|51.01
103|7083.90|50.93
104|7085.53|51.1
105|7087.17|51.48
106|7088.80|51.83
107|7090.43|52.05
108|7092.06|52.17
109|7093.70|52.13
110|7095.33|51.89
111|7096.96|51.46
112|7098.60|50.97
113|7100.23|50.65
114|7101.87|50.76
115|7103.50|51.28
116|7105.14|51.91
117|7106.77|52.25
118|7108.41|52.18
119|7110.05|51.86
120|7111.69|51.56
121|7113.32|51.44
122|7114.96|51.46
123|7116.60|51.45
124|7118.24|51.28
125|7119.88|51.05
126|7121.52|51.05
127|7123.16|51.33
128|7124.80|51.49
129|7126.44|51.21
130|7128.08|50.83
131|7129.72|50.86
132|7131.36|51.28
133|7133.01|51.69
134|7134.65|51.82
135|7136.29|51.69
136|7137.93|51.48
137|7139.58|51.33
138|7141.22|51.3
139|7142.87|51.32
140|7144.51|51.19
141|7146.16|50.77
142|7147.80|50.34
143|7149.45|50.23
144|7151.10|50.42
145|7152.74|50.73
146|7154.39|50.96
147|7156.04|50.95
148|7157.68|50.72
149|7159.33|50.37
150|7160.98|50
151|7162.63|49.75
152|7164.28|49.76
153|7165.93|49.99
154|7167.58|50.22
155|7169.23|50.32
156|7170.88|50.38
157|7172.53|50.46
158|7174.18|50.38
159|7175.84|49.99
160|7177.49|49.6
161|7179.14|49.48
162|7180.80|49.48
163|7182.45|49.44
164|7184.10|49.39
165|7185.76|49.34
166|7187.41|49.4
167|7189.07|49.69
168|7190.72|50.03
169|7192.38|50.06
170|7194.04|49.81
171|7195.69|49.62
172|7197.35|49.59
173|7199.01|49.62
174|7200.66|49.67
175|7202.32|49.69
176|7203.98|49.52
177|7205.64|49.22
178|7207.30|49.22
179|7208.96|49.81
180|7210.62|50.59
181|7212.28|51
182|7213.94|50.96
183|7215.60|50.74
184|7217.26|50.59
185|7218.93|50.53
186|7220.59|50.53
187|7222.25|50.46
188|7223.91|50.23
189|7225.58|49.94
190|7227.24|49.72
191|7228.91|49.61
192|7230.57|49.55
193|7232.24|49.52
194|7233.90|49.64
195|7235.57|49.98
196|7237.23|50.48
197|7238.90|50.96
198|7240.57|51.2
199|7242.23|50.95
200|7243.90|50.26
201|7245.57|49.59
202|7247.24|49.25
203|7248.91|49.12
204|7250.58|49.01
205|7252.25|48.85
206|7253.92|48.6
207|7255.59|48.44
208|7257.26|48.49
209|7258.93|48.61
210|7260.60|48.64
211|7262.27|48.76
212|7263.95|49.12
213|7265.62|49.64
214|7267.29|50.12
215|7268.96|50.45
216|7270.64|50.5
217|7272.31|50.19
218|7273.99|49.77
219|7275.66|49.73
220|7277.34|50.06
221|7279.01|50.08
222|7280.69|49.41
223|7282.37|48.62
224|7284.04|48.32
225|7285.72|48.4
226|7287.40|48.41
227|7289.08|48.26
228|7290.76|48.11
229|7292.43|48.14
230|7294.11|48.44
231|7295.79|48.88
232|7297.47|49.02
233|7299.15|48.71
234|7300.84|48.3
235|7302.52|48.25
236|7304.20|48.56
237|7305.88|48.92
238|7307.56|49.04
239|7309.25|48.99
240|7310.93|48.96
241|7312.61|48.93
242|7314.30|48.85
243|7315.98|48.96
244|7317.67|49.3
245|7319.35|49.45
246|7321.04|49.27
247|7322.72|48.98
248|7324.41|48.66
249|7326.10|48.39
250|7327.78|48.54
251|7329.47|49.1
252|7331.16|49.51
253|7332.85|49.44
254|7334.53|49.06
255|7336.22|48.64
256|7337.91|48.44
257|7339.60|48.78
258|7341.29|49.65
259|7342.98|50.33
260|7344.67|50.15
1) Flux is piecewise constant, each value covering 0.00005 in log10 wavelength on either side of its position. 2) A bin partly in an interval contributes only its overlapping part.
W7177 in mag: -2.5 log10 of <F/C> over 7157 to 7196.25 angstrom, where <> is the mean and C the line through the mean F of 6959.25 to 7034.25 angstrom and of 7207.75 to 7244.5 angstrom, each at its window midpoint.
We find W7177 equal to 0.020 mag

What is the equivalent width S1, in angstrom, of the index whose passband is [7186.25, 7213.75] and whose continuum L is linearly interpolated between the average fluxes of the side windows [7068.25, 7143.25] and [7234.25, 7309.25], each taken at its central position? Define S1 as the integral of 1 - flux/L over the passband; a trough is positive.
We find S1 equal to 0.23 angstrom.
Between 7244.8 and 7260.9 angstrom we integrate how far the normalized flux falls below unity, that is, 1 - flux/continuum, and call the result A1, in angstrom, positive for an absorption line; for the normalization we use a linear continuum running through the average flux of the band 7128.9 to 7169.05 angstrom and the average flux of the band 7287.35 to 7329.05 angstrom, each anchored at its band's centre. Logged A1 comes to 0.2 angstrom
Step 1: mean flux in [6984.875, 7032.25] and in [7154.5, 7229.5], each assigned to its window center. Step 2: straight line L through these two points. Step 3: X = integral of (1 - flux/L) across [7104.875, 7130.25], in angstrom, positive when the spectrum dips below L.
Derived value -0.3 angstrom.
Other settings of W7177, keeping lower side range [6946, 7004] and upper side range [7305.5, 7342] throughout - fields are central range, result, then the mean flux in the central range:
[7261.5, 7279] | 0.00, 49.9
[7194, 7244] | 0.00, 50.1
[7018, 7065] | 0.00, 52.2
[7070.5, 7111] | 0.00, 51.6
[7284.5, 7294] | 0.02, 48.3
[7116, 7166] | 0.00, 50.9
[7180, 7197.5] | 0.02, 49.6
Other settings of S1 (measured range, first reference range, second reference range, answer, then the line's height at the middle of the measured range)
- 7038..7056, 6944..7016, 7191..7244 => -0.09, 52.1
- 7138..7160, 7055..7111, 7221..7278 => 0.06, 51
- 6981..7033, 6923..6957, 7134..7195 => 0.10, 52.5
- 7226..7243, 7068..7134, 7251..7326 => -0.15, 49.7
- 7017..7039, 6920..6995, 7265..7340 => 0.20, 52.5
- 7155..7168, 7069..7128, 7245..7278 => 0.12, 50.7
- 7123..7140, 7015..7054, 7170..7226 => -0.18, 50.8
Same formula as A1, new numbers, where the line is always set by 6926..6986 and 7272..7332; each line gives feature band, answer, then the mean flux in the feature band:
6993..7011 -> 0.2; 52.1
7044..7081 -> -0.2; 52.3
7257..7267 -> 0.1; 49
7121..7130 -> 0.0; 51.2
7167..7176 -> 0.0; 50.3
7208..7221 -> -0.1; 50.6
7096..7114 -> 0.0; 51.5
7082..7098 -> 0.0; 51.6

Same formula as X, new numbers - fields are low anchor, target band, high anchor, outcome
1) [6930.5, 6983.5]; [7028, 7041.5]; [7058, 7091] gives 0.1 angstrom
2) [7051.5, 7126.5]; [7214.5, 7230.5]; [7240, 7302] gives -0.1 angstrom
